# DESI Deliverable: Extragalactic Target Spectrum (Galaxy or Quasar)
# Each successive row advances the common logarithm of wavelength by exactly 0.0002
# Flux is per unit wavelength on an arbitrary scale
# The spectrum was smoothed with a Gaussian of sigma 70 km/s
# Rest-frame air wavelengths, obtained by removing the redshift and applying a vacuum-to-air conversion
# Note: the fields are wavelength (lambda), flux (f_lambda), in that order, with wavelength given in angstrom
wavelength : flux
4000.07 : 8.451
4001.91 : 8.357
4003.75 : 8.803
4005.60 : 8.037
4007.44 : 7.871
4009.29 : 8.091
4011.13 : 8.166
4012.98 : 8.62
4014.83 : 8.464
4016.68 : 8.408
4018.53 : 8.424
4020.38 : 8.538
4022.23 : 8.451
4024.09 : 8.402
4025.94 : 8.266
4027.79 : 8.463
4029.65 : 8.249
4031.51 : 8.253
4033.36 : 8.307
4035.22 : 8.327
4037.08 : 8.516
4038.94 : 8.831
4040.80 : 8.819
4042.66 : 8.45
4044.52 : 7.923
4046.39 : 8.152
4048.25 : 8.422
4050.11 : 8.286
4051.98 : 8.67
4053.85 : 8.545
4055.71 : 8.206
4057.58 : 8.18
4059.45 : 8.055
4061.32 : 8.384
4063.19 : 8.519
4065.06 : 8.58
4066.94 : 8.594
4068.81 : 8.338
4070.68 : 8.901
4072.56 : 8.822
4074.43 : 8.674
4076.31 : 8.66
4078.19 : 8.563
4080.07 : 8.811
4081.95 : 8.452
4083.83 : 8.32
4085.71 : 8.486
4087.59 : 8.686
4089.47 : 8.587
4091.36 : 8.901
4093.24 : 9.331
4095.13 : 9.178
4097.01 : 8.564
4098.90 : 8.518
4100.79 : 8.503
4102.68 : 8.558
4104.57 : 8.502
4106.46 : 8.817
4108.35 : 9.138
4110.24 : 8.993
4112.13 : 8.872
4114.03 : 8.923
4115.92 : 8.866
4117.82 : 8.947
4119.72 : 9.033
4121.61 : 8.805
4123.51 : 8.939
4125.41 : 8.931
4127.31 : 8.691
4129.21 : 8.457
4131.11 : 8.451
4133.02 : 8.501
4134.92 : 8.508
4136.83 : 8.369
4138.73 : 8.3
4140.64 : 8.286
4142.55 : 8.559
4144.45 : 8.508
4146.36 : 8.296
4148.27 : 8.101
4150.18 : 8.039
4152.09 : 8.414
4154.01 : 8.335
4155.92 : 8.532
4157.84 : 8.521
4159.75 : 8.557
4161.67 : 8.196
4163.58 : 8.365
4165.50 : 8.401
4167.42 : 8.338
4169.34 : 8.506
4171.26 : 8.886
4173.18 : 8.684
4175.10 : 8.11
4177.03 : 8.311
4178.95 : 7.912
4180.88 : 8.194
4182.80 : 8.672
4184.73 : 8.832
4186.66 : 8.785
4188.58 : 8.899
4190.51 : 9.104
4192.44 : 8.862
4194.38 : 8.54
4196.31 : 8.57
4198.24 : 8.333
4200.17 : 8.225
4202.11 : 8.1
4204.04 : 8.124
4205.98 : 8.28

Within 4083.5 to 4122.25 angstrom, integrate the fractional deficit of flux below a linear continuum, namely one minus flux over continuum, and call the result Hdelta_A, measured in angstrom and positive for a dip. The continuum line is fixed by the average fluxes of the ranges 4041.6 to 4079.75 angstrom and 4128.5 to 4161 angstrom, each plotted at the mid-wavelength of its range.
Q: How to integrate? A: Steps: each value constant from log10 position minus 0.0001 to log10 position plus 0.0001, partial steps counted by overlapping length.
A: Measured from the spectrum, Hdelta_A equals -1.71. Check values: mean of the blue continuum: 8.45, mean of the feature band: 8.8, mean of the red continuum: 8.39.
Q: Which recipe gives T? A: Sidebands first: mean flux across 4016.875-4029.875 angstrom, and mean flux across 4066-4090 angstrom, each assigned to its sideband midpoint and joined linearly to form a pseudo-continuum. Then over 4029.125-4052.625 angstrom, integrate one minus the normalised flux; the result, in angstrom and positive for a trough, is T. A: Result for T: 0.20 angstrom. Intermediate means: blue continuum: 8.41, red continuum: 8.61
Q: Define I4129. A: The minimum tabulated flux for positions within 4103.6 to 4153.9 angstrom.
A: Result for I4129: 8.039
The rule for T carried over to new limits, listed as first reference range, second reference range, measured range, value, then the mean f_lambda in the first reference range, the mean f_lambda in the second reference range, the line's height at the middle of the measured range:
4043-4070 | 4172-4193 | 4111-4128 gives -0.9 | 8.36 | 8.58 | 8.47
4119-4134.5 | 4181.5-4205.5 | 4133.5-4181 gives 1.5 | 8.72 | 8.58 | 8.65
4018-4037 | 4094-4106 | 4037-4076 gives 0.1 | 8.37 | 8.65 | 8.48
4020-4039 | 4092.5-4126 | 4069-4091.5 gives 0.1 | 8.39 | 8.85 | 8.69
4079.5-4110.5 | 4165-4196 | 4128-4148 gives 0.5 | 8.72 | 8.57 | 8.64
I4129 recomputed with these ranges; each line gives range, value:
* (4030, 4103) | 7.923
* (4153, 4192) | 7.912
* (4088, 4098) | 8.564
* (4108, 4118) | 8.866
